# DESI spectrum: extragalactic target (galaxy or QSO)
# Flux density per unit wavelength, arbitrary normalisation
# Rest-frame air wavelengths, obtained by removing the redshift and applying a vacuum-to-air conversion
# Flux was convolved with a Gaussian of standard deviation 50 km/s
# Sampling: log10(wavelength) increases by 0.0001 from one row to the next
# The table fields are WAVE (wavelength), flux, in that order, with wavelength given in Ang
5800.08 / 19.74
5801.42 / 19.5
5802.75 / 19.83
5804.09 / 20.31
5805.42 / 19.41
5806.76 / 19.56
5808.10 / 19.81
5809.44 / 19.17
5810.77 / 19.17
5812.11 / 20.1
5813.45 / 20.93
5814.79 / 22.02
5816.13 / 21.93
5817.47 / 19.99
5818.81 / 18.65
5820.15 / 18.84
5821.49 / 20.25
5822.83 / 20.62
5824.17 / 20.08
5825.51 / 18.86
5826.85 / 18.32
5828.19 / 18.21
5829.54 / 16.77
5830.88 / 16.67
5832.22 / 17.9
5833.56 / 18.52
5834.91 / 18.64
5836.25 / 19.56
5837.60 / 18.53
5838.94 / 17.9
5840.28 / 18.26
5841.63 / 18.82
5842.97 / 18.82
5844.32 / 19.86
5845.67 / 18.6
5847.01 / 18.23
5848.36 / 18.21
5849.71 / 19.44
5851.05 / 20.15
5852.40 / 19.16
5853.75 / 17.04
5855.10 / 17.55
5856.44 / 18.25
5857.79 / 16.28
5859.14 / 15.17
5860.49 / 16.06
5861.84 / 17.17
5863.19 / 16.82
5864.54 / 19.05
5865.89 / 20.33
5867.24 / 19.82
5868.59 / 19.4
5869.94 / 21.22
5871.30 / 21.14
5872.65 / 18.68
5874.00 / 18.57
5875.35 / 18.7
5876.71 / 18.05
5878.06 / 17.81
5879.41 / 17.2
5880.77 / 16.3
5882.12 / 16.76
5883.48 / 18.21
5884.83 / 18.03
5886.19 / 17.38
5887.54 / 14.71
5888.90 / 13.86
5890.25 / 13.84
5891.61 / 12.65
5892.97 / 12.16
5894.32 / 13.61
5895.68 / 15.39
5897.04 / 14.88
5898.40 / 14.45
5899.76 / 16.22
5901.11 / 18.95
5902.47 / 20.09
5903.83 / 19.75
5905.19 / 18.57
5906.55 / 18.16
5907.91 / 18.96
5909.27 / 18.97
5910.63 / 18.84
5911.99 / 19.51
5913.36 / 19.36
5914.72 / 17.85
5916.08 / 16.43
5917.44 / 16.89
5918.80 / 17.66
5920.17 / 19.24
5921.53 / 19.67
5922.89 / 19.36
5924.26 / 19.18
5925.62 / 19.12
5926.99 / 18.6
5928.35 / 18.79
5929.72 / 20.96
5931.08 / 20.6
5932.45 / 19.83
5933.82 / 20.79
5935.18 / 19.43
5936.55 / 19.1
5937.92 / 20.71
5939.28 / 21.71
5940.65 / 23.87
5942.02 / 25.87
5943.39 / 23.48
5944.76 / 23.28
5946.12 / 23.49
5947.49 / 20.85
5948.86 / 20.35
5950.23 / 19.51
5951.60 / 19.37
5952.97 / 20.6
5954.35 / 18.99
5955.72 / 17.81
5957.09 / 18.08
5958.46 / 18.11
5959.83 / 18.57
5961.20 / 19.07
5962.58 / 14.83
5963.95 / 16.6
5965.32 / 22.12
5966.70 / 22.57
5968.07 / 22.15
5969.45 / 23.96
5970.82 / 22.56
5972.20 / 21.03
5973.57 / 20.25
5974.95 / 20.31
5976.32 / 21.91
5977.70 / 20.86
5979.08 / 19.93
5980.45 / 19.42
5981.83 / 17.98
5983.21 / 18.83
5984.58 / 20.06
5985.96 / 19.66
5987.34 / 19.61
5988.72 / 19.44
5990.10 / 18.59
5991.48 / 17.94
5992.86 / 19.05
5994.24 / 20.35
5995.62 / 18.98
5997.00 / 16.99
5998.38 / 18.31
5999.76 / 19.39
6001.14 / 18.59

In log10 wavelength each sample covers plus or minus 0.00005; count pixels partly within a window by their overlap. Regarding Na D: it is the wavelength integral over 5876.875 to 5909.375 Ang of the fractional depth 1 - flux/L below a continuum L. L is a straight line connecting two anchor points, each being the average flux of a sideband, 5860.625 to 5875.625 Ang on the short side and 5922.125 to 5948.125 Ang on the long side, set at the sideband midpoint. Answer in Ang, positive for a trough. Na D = 5.4 Ang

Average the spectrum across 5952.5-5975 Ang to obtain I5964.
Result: 19.8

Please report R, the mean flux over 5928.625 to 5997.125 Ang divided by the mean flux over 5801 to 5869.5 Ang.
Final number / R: 1.07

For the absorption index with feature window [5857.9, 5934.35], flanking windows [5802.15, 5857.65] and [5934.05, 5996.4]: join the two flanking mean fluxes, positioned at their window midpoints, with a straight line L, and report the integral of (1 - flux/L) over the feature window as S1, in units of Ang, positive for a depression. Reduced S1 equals 7.05 Ang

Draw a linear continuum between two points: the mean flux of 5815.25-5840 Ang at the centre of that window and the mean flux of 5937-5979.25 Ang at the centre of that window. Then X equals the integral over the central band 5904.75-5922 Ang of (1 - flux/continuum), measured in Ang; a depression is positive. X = 1.4 Ang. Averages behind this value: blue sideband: 18.9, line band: 18.5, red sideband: 20.7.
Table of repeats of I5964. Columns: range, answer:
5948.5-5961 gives 19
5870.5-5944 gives 18.3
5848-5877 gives 18.5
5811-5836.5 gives 19.3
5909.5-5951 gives 20.1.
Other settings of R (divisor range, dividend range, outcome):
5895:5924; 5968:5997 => 1.11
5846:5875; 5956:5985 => 1.08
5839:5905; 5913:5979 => 1.15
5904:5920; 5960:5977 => 1.12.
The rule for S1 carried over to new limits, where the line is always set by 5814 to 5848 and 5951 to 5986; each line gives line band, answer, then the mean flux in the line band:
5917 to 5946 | -1.28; 20.5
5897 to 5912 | 0.97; 18.2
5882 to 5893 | 2.24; 15.4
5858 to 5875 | 0.58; 18.6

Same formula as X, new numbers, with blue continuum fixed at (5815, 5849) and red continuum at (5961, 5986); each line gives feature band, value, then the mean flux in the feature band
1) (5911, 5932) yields 0.91 Ang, 18.9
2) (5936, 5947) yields -1.52 Ang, 22.7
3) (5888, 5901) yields 3.44 Ang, 14.3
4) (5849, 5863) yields 1.11 Ang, 17.6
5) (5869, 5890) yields 1.76 Ang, 17.7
